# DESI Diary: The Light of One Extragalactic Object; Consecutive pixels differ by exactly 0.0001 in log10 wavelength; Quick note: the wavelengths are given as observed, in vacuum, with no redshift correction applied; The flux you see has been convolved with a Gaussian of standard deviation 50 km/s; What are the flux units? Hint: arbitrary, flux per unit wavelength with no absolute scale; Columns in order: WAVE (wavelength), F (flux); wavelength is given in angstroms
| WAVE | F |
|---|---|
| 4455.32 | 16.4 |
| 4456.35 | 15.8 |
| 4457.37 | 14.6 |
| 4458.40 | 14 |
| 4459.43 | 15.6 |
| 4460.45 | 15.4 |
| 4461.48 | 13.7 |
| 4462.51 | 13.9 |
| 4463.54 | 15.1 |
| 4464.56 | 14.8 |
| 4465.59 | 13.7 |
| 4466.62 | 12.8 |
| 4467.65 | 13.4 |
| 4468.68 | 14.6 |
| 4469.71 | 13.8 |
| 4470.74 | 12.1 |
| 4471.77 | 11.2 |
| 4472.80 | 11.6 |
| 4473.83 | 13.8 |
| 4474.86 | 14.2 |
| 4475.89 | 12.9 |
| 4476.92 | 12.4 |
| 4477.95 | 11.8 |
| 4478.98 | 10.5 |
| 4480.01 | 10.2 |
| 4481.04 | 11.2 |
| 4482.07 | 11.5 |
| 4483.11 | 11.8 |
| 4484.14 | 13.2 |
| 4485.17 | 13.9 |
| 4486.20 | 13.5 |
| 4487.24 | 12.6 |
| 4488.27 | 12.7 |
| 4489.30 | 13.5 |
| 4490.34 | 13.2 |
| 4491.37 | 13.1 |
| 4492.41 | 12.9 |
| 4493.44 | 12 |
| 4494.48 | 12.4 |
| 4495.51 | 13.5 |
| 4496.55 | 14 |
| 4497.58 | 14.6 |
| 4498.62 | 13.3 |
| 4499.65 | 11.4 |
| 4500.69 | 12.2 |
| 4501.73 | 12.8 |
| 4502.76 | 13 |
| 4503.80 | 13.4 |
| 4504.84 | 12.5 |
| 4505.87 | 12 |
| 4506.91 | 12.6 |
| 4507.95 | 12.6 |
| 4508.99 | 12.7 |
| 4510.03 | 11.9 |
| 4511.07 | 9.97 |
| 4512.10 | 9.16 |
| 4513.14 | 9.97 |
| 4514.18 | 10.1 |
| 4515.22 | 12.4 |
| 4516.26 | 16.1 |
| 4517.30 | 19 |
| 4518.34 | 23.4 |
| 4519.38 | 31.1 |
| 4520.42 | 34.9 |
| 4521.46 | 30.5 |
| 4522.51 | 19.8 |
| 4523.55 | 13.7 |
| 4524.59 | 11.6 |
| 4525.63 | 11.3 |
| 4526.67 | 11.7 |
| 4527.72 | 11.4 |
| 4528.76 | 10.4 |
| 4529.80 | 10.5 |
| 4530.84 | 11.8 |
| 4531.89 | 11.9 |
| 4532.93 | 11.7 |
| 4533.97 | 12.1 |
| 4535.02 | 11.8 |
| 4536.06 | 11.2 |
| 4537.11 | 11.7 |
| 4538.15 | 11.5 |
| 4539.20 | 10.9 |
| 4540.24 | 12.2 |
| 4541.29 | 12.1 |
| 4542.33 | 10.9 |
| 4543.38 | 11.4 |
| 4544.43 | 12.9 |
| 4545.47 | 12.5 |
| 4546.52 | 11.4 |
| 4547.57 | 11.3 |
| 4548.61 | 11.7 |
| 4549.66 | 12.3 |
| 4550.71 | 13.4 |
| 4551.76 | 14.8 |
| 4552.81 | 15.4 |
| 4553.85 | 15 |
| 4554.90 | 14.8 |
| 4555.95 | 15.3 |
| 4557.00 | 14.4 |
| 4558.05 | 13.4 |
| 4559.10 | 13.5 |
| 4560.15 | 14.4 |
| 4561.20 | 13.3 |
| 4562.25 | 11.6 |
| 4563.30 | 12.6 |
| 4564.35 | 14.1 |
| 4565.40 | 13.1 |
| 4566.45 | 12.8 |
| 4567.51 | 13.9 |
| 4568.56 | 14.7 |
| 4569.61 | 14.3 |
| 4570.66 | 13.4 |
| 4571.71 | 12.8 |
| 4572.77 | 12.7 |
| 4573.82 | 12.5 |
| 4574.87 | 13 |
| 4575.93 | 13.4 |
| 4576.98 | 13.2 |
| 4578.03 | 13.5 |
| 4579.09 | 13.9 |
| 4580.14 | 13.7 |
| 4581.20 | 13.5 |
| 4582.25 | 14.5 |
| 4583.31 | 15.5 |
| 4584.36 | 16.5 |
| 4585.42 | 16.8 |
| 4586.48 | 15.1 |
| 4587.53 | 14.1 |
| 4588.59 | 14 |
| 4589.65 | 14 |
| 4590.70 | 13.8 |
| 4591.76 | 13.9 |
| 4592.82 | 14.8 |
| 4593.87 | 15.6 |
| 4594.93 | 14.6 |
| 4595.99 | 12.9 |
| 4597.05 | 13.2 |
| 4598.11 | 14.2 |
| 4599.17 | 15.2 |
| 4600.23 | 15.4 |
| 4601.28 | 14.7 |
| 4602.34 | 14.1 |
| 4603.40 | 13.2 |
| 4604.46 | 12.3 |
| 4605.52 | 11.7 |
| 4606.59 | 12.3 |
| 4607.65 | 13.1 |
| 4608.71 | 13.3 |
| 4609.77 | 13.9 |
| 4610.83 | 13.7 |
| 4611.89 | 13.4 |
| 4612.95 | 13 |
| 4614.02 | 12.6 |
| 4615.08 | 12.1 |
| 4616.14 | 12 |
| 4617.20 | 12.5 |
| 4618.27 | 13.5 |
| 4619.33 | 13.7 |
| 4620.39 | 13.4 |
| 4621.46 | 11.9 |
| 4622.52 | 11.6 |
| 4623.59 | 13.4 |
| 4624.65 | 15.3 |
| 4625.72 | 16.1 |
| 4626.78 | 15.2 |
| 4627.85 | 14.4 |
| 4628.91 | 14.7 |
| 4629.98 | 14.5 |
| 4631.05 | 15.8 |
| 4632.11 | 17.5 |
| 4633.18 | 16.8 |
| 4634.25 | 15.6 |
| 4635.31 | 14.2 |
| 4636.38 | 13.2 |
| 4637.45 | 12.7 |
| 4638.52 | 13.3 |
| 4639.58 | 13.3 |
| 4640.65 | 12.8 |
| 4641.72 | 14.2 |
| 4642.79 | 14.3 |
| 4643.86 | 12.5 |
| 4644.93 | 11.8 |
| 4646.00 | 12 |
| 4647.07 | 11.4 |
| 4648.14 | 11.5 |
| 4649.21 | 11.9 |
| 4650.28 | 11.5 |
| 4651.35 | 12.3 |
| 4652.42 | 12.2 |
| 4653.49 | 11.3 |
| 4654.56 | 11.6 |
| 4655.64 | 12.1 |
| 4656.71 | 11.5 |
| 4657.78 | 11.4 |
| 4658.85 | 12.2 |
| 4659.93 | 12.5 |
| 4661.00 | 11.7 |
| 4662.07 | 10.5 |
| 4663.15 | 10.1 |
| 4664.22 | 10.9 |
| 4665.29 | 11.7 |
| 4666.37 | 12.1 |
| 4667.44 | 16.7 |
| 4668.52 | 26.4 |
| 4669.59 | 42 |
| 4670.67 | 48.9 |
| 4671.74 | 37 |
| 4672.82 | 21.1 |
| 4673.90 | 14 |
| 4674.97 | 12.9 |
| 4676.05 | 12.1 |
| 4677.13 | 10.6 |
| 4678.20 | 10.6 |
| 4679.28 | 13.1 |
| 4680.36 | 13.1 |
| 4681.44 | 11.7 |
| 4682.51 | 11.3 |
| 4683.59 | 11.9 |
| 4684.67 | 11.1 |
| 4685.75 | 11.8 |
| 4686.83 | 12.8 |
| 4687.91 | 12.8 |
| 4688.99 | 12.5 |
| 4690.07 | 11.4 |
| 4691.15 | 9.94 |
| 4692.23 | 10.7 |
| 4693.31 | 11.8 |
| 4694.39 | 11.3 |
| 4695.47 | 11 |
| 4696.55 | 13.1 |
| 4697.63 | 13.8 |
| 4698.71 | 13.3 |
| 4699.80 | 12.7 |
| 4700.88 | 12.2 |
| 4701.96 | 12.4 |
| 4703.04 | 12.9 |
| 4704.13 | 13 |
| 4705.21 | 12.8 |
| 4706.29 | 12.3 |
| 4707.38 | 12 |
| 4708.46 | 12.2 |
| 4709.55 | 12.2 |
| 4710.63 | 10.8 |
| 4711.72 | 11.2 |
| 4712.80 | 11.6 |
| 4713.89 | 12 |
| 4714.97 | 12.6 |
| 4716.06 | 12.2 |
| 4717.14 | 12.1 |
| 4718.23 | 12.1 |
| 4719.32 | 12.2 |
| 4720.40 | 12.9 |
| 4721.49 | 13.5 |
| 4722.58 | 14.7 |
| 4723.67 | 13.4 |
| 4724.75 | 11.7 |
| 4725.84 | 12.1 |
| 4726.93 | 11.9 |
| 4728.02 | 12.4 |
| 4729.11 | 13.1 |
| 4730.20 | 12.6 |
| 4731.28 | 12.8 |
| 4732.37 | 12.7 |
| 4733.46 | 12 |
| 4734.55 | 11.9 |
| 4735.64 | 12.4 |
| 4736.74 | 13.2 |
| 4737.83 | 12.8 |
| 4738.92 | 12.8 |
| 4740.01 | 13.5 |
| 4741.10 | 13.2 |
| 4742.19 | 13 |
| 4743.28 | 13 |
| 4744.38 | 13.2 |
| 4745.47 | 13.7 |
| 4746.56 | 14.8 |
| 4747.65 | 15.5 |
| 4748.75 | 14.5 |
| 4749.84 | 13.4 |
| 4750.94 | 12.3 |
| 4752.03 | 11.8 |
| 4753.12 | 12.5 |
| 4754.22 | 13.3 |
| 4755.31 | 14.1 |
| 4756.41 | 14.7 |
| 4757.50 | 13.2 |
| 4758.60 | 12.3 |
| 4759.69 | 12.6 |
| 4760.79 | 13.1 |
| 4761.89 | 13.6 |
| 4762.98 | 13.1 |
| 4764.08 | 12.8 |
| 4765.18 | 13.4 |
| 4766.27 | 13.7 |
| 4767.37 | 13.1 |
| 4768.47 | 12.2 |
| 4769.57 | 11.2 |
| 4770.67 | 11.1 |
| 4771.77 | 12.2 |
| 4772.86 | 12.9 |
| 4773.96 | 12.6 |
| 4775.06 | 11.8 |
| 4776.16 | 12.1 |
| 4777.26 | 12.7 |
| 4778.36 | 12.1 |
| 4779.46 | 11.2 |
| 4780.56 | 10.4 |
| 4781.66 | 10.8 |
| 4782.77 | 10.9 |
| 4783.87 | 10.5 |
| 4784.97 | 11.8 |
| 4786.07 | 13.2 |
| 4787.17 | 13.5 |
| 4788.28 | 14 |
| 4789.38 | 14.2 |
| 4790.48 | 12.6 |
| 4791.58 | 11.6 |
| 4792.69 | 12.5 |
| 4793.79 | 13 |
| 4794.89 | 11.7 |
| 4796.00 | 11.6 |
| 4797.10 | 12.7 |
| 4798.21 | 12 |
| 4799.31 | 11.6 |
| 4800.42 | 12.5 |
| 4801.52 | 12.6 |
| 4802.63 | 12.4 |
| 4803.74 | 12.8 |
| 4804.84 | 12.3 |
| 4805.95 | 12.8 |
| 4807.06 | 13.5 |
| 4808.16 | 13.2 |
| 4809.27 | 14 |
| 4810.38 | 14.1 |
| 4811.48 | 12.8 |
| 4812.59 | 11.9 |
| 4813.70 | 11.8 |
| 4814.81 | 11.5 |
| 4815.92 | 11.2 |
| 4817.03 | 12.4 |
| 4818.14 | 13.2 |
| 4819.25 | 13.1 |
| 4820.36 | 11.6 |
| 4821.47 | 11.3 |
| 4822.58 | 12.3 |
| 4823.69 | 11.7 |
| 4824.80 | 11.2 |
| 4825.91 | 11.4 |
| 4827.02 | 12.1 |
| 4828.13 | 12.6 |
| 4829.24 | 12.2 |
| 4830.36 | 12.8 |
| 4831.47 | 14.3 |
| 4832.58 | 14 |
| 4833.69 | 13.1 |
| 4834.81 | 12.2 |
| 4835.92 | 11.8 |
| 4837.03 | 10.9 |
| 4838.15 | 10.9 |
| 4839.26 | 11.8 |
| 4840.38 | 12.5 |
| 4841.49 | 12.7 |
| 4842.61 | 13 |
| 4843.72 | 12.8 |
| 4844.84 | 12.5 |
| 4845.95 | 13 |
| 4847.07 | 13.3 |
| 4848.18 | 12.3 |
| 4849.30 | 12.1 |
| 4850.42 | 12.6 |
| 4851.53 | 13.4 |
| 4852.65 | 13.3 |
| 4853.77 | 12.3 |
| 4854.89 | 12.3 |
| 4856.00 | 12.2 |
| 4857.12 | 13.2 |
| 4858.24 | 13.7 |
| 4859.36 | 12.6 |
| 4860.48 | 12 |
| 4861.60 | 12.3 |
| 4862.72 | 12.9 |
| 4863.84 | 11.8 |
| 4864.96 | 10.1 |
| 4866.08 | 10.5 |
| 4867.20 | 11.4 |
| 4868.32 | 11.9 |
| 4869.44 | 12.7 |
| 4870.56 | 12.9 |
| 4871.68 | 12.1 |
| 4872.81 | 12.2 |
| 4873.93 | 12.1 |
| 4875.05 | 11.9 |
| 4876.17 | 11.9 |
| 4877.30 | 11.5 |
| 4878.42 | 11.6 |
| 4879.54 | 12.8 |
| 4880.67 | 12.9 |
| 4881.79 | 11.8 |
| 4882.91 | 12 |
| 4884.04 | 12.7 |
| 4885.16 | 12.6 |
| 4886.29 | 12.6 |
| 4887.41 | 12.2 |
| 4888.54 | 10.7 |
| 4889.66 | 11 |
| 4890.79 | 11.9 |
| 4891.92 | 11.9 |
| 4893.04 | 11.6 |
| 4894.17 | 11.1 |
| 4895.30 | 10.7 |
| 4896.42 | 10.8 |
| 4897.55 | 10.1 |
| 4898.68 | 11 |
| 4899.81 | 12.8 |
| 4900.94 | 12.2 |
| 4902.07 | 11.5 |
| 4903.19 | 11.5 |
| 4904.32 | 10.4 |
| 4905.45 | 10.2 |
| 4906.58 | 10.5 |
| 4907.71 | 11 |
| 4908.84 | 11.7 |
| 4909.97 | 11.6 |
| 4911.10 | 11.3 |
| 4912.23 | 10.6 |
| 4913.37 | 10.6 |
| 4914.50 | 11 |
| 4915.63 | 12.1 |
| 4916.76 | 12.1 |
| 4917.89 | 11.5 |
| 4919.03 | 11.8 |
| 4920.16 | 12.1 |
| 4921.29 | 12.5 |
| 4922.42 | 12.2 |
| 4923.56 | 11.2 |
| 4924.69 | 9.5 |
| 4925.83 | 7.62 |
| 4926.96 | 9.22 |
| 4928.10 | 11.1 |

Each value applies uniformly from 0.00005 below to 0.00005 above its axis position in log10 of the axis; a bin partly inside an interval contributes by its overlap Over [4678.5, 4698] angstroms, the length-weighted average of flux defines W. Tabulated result 11.9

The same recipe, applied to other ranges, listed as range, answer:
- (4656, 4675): 18.6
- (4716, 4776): 12.9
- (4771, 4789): 12.1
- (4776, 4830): 12.3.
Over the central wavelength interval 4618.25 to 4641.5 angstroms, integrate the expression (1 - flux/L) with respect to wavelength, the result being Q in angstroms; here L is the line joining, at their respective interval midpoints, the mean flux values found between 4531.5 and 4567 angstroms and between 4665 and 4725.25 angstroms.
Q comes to -1.1 angstroms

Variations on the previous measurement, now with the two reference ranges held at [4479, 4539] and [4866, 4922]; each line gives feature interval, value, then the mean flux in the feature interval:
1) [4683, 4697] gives 1.13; 11.7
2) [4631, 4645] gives -1.26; 14.2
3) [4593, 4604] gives -0.93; 14.3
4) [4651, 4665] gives 1.45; 11.6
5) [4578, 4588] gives -1.13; 14.8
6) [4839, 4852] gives -0.85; 12.7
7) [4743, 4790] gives -1.70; 12.8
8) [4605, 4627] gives -0.16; 13.2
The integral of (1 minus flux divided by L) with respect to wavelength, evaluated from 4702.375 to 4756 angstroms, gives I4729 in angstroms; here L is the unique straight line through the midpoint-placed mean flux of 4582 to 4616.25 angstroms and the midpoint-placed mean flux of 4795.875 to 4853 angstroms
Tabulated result 1.3 angstroms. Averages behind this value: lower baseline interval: 13.9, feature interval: 12.8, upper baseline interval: 12.5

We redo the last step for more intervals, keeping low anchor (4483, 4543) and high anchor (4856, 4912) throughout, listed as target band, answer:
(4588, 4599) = -0.7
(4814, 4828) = 0.2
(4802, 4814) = -0.7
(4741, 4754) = -1.0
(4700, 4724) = 0.5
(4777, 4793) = 0.2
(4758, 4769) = -0.5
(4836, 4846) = -0.2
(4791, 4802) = 0.0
